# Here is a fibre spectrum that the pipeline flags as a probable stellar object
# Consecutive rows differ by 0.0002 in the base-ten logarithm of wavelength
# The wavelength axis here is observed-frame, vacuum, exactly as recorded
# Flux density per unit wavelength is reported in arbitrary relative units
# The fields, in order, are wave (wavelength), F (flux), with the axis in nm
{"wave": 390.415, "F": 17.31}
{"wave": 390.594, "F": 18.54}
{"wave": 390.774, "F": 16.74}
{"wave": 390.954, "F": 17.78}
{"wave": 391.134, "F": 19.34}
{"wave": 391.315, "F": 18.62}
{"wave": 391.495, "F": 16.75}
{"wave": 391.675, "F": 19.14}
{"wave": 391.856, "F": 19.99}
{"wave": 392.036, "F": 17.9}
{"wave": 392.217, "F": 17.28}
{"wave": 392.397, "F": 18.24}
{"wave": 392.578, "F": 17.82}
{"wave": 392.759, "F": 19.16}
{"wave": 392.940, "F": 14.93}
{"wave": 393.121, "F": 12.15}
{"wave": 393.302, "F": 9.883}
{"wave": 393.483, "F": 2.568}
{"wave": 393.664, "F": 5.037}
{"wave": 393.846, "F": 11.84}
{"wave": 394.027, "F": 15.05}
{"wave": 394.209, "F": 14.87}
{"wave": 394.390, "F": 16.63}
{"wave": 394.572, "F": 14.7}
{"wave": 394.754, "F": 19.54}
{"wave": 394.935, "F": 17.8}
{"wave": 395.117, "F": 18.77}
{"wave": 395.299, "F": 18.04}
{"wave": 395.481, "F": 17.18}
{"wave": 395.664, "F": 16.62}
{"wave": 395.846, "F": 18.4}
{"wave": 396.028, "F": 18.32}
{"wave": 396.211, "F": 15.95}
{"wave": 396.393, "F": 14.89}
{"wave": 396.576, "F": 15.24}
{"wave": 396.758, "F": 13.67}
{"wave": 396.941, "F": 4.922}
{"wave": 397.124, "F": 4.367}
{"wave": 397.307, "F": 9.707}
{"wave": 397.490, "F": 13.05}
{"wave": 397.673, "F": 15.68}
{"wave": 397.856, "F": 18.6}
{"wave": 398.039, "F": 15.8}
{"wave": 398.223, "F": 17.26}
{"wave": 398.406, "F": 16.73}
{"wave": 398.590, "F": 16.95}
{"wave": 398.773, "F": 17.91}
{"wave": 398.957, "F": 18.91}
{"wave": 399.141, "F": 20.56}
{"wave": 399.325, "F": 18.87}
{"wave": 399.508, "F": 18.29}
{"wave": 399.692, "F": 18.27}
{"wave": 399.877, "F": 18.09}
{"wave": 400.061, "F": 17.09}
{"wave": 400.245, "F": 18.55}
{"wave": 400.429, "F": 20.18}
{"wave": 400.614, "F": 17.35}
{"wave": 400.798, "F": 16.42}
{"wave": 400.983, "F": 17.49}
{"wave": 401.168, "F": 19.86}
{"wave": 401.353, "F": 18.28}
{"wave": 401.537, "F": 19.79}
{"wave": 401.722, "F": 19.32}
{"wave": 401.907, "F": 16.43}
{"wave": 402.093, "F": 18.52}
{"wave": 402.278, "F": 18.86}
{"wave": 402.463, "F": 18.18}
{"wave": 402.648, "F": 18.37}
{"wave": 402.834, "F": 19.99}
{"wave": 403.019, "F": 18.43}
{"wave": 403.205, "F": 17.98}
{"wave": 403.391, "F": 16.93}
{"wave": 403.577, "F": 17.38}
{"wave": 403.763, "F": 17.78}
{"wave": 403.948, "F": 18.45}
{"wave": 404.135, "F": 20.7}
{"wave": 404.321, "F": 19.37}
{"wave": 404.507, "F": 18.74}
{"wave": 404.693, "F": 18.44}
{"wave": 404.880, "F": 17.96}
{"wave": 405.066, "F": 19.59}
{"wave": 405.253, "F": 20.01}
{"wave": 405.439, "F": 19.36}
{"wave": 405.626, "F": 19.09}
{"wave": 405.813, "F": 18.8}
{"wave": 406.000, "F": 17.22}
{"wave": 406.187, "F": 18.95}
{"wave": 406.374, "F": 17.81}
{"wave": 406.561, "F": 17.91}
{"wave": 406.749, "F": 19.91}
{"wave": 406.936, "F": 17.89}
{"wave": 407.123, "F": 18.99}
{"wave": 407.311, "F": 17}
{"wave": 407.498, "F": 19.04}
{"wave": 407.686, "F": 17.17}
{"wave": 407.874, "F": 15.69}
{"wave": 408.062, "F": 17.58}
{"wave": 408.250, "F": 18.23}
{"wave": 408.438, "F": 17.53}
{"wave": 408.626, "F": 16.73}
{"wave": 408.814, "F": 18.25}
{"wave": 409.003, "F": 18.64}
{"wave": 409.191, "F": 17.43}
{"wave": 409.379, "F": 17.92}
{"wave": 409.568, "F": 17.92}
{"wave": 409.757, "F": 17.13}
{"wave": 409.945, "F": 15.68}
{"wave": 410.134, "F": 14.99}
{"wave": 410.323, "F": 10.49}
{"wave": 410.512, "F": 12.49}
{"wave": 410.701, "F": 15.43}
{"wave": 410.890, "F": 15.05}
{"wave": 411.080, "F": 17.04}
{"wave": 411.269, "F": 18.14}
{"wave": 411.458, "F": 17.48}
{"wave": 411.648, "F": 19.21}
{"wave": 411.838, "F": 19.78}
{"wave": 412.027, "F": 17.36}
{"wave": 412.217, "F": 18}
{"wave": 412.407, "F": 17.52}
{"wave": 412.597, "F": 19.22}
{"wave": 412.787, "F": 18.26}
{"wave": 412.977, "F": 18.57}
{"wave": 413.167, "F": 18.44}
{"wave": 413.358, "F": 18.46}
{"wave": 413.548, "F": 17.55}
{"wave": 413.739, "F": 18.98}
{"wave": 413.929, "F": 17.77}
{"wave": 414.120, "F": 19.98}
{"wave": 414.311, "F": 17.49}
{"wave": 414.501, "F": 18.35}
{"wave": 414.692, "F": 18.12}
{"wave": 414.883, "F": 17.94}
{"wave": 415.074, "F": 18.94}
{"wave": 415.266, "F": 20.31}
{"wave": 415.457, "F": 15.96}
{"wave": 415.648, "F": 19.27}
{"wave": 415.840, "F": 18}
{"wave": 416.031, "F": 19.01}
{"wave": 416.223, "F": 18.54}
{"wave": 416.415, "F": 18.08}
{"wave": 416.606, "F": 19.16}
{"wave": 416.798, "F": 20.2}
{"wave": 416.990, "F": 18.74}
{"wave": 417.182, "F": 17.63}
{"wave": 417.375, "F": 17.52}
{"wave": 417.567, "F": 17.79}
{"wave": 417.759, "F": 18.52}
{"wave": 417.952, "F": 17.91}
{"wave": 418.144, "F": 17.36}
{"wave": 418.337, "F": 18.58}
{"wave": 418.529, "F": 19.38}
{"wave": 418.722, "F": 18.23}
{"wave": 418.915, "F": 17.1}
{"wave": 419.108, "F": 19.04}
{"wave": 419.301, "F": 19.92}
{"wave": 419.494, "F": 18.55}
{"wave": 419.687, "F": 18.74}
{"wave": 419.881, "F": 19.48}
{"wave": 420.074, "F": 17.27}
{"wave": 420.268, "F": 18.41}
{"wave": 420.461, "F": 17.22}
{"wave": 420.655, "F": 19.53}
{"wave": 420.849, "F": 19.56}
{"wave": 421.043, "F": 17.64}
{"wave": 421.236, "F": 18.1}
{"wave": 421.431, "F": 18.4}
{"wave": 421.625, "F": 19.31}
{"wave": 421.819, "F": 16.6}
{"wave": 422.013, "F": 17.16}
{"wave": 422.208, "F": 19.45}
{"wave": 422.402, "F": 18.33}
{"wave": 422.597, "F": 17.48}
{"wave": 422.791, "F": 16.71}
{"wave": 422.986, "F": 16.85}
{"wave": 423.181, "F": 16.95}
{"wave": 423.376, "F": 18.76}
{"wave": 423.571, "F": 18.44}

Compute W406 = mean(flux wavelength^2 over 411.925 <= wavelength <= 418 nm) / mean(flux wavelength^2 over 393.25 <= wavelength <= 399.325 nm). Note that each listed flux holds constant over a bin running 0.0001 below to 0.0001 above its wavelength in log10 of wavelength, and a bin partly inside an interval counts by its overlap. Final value 1.36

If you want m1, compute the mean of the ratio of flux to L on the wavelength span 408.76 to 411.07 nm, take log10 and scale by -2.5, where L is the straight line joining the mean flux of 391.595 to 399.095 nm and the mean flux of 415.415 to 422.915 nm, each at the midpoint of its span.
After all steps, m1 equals 0.075 mag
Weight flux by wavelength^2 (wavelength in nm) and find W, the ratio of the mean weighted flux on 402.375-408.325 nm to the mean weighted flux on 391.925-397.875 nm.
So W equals 1.3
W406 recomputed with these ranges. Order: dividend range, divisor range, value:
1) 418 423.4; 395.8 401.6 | 1.23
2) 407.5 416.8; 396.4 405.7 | 1.07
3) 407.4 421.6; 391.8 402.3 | 1.21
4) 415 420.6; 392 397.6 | 1.44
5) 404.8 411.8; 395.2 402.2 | 1.10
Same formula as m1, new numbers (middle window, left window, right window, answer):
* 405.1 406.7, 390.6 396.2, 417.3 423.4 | -0.10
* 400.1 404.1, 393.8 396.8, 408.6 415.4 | -0.09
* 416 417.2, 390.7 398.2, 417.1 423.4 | -0.06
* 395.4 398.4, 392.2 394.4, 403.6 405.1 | 0.05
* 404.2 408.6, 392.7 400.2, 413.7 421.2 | -0.10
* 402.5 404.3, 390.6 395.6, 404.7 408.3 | -0.04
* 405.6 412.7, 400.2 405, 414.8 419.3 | 0.07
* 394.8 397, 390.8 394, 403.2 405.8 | 0.01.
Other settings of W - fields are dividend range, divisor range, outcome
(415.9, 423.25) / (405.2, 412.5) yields 1.10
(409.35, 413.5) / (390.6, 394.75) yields 1.21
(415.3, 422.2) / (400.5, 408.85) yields 1.07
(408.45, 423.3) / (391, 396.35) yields 1.25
